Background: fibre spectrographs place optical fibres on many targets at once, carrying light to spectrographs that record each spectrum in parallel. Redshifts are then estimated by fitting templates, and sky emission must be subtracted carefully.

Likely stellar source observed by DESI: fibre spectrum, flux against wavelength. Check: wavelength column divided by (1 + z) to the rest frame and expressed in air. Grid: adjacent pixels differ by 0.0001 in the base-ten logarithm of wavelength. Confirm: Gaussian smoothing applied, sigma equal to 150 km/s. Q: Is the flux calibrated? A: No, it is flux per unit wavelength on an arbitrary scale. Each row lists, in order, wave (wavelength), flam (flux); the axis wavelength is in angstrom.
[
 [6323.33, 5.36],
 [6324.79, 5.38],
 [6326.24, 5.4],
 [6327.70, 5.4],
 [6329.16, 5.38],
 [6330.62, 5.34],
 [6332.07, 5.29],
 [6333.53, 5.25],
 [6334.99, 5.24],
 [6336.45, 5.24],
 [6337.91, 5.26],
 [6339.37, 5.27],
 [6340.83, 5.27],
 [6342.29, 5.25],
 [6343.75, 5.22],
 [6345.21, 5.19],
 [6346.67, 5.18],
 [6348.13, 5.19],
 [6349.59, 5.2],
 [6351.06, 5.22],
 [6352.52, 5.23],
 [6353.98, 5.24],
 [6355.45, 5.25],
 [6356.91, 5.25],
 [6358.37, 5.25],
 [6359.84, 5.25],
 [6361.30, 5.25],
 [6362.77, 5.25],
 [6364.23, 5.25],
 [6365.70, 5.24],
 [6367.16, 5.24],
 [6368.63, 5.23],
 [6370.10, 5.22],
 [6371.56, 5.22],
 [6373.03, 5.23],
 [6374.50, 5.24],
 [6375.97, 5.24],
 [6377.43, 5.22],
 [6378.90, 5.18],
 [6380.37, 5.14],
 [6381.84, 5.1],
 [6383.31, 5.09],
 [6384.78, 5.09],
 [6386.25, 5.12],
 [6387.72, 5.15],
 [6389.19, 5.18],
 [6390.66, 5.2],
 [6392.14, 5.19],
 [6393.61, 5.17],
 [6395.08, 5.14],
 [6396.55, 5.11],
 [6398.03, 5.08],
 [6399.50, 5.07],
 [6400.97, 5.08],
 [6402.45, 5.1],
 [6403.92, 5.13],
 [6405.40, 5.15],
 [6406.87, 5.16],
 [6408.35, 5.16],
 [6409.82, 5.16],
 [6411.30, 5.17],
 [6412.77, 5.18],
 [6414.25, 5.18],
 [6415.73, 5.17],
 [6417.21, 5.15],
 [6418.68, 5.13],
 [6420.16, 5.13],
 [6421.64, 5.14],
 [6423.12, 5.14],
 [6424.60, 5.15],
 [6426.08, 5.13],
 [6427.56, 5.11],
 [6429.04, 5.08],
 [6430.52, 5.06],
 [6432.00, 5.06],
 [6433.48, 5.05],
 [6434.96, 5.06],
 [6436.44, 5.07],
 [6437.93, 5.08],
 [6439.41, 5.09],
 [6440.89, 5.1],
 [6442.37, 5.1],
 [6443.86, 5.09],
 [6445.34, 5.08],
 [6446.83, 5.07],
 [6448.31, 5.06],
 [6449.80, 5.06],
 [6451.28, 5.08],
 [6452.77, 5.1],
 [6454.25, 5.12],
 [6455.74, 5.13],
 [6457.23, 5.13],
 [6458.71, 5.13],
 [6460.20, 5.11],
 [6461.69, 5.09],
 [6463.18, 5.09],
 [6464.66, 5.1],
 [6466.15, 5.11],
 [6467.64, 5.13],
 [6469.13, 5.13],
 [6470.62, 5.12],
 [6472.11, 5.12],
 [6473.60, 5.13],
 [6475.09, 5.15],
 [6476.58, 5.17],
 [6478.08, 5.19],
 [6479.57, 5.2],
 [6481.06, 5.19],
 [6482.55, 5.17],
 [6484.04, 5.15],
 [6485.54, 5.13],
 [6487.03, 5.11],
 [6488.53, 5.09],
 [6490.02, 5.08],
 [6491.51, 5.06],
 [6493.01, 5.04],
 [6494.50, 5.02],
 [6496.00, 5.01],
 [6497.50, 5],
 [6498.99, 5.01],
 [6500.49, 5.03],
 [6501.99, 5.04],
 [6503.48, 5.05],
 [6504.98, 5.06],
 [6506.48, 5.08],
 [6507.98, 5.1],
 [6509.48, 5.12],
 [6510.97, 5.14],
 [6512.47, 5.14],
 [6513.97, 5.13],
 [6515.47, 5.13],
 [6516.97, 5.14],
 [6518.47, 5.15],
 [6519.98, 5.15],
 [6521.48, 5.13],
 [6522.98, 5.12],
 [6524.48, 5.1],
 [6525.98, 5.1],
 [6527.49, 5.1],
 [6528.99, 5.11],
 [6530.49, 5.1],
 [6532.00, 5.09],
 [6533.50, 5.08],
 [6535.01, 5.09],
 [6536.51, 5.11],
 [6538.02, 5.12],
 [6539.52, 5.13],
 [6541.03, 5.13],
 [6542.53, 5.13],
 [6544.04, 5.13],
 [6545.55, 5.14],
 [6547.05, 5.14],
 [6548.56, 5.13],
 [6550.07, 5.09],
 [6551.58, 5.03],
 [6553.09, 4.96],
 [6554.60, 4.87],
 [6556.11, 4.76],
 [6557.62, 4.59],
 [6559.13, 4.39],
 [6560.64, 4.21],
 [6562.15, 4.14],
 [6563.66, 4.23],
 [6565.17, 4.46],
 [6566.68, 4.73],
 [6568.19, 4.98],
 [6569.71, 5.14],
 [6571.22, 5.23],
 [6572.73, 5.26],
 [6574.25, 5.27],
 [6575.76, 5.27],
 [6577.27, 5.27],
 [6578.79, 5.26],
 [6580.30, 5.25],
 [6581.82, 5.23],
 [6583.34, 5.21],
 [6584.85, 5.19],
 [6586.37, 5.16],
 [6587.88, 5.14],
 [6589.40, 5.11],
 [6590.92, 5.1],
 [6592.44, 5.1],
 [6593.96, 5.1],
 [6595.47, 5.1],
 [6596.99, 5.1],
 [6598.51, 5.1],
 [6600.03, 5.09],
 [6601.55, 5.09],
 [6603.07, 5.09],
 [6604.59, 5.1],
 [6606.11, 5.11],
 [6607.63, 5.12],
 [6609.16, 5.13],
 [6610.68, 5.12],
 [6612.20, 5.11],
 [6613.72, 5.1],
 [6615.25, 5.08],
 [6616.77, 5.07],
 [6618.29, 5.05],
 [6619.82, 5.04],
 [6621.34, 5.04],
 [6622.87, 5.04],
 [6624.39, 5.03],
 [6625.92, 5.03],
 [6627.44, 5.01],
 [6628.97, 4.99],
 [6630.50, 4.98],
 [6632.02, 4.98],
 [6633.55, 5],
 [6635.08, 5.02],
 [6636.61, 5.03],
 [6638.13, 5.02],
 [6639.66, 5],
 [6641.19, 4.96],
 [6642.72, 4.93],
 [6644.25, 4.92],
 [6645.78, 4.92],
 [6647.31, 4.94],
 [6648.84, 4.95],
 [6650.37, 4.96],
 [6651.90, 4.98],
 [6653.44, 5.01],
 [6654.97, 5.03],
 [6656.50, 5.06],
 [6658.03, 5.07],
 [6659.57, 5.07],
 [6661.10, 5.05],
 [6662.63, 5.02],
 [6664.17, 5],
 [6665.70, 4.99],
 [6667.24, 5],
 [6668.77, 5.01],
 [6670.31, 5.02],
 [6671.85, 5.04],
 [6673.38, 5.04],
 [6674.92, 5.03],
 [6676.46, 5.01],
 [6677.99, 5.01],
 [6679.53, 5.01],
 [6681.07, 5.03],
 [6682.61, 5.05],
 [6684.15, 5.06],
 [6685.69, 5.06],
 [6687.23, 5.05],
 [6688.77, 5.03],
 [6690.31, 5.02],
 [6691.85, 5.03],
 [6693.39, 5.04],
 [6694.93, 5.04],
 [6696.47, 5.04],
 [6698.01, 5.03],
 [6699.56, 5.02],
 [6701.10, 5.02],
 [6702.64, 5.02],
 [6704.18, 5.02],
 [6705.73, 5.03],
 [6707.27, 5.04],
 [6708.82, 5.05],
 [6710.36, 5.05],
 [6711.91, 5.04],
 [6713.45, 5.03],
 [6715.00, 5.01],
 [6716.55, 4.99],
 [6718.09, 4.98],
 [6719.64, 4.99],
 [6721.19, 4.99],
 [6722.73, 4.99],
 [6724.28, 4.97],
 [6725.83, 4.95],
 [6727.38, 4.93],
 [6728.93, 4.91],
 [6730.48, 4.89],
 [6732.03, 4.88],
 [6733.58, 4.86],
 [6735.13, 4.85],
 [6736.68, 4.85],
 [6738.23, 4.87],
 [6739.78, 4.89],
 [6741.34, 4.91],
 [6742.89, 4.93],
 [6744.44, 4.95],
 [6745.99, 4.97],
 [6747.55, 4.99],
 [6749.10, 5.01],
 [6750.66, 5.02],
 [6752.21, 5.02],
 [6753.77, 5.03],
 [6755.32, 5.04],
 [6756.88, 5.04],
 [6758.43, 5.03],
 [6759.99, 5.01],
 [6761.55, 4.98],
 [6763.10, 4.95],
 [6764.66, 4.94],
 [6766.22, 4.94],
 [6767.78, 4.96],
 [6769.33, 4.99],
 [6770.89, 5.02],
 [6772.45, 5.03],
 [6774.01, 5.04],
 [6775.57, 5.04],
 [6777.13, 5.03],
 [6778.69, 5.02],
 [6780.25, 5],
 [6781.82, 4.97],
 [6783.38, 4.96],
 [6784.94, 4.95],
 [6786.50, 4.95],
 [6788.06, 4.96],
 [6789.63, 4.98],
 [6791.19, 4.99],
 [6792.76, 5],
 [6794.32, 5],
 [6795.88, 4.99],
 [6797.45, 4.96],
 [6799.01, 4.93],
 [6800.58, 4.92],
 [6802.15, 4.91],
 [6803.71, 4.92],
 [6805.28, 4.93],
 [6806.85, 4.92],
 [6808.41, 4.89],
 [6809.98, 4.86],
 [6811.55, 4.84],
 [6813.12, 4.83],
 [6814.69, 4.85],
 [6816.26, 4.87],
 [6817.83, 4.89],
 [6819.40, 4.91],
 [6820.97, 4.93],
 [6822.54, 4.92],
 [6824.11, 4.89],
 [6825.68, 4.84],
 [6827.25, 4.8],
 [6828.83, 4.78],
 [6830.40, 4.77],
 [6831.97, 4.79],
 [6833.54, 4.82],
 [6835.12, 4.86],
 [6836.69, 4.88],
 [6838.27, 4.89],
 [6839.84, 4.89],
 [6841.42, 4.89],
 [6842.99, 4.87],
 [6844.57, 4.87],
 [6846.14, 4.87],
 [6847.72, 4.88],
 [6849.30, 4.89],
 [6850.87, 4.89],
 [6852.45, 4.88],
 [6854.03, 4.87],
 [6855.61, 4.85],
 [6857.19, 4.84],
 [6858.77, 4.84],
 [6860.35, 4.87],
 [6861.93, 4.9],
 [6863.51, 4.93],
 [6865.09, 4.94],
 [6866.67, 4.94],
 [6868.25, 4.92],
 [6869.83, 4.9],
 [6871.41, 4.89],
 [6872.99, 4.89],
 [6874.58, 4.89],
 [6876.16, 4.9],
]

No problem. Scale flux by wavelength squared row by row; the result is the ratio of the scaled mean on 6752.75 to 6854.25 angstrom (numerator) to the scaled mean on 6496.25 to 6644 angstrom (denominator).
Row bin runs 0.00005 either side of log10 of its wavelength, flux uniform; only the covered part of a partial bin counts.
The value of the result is 1.0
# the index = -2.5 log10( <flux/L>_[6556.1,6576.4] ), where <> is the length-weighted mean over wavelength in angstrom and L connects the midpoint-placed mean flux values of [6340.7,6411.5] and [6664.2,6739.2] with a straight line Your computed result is 0.070 mag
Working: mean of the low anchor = 5.19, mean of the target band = 4.76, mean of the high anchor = 5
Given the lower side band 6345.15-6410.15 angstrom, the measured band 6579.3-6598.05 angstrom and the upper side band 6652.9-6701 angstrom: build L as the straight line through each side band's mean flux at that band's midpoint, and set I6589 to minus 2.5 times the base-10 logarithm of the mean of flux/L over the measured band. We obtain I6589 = -0.02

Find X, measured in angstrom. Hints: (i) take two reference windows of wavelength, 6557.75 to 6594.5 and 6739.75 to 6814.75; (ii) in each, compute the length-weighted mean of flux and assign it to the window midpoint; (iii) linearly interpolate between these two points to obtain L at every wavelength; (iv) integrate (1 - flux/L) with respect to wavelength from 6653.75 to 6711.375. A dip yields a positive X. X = -0.7 angstrom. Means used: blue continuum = 4.97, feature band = 5.03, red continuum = 4.97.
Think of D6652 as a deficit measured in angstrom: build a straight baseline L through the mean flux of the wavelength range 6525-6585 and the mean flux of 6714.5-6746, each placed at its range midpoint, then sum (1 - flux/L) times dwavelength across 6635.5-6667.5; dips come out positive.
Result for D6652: -0.2 angstrom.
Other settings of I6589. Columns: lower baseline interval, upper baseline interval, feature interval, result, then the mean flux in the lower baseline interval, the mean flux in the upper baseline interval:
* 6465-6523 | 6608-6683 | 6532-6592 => 0.02 mag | 5.11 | 5.02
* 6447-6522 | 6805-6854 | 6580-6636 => -0.01 mag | 5.11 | 4.87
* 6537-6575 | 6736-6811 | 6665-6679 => -0.02 mag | 4.9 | 4.97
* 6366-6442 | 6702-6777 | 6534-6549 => -0.01 mag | 5.14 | 4.98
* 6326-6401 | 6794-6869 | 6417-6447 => 0.01 mag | 5.21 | 4.88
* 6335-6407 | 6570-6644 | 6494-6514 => 0.02 mag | 5.19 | 5.1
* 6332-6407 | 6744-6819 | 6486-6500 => 0.02 mag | 5.2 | 4.96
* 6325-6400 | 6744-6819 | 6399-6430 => 0.01 mag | 5.22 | 4.96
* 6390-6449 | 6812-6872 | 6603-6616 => -0.02 mag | 5.12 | 4.87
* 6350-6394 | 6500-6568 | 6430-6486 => -0.01 mag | 5.2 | 4.98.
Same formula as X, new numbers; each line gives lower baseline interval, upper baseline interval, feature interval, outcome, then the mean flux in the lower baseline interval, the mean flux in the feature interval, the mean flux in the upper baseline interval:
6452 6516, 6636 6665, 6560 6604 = 0.15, 5.11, 5.02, 5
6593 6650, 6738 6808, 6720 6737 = 0.26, 5.04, 4.92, 4.98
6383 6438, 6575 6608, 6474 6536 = 0.42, 5.13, 5.1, 5.15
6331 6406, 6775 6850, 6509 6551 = -0.23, 5.2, 5.12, 4.91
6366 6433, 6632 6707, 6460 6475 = 0.00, 5.15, 5.12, 5.01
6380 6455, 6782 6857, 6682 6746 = -0.40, 5.12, 4.98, 4.89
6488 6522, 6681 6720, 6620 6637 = 0.12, 5.08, 5.01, 5.03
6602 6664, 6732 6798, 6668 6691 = -0.10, 5.03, 5.03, 4.97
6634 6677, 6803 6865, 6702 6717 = -0.20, 5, 5.03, 4.87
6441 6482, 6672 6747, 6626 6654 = 0.26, 5.12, 4.98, 4.99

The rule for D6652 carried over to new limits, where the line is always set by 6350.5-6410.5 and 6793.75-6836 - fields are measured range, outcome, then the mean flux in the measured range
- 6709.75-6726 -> -0.17 angstrom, 5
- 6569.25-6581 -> -0.46 angstrom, 5.25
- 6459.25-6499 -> 0.04 angstrom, 5.11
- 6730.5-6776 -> -0.38 angstrom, 4.97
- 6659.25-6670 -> -0.07 angstrom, 5.02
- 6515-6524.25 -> -0.09 angstrom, 5.13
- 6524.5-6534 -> -0.03 angstrom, 5.1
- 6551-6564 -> 1.23 angstrom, 4.58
